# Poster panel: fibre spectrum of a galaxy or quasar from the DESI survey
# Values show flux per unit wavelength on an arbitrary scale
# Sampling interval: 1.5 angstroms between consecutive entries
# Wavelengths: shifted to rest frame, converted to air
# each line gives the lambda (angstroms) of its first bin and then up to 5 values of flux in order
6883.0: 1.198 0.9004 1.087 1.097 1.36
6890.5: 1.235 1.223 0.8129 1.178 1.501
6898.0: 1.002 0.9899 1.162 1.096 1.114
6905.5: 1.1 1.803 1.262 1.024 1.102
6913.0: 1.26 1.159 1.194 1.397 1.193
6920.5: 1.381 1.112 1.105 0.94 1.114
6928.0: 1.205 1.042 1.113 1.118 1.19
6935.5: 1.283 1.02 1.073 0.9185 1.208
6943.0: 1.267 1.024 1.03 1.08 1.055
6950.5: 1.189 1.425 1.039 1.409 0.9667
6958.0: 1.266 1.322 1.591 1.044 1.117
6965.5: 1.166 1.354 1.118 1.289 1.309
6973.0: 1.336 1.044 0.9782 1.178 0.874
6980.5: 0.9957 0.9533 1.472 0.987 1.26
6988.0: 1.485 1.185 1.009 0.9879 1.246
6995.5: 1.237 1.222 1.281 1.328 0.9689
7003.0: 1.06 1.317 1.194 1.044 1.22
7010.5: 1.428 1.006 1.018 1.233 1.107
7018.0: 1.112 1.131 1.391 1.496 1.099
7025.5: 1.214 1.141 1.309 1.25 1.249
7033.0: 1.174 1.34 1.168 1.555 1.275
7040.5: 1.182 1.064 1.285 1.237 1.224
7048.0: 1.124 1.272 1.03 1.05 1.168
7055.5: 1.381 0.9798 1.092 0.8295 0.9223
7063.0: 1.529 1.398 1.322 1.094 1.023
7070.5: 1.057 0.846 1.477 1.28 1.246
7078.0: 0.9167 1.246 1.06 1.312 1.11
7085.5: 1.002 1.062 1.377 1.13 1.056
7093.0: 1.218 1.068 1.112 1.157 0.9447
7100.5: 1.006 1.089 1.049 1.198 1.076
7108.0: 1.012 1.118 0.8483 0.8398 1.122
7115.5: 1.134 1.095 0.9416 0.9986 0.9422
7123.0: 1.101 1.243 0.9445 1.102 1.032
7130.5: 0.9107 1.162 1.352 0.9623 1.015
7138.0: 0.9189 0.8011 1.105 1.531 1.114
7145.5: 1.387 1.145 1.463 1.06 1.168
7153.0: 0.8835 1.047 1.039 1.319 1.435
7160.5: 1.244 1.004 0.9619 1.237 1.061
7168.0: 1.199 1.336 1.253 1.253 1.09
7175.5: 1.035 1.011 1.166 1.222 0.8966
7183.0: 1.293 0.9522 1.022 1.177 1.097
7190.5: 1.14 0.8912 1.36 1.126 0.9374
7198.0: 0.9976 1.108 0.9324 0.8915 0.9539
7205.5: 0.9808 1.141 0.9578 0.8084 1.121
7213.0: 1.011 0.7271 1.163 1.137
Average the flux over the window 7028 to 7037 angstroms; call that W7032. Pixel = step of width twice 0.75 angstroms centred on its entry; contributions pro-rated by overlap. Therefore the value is 1.26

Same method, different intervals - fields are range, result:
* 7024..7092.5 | 1.18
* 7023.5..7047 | 1.24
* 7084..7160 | 1.1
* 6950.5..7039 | 1.2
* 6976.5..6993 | 1.13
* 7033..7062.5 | 1.17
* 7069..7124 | 1.09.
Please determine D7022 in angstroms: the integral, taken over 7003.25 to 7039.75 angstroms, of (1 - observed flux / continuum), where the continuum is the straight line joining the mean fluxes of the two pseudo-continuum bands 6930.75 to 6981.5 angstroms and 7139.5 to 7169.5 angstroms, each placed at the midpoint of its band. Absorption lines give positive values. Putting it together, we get -2.0 angstroms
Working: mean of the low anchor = 1.16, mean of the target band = 1.23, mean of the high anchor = 1.17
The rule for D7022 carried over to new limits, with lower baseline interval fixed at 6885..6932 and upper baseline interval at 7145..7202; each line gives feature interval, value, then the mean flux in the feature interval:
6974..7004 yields 0.47 angstroms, 1.14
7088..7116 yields 1.50 angstroms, 1.08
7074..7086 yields -0.14 angstroms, 1.16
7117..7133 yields 1.28 angstroms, 1.05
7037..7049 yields -0.92 angstroms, 1.24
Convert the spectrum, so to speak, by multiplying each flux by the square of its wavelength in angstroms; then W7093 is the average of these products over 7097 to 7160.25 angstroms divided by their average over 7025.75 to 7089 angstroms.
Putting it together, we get 0.94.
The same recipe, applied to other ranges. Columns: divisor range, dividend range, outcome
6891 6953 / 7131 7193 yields 1.05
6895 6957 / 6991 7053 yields 1.06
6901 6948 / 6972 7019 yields 1.02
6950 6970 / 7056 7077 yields 0.96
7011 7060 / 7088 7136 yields 0.92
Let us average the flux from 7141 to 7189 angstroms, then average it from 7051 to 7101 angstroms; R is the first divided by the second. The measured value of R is 1.02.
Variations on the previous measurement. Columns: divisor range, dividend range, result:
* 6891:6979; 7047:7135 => 0.95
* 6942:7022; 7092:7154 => 0.92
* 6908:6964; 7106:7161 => 0.94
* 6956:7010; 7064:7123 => 0.93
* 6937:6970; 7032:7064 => 1.01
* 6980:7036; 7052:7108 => 0.95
